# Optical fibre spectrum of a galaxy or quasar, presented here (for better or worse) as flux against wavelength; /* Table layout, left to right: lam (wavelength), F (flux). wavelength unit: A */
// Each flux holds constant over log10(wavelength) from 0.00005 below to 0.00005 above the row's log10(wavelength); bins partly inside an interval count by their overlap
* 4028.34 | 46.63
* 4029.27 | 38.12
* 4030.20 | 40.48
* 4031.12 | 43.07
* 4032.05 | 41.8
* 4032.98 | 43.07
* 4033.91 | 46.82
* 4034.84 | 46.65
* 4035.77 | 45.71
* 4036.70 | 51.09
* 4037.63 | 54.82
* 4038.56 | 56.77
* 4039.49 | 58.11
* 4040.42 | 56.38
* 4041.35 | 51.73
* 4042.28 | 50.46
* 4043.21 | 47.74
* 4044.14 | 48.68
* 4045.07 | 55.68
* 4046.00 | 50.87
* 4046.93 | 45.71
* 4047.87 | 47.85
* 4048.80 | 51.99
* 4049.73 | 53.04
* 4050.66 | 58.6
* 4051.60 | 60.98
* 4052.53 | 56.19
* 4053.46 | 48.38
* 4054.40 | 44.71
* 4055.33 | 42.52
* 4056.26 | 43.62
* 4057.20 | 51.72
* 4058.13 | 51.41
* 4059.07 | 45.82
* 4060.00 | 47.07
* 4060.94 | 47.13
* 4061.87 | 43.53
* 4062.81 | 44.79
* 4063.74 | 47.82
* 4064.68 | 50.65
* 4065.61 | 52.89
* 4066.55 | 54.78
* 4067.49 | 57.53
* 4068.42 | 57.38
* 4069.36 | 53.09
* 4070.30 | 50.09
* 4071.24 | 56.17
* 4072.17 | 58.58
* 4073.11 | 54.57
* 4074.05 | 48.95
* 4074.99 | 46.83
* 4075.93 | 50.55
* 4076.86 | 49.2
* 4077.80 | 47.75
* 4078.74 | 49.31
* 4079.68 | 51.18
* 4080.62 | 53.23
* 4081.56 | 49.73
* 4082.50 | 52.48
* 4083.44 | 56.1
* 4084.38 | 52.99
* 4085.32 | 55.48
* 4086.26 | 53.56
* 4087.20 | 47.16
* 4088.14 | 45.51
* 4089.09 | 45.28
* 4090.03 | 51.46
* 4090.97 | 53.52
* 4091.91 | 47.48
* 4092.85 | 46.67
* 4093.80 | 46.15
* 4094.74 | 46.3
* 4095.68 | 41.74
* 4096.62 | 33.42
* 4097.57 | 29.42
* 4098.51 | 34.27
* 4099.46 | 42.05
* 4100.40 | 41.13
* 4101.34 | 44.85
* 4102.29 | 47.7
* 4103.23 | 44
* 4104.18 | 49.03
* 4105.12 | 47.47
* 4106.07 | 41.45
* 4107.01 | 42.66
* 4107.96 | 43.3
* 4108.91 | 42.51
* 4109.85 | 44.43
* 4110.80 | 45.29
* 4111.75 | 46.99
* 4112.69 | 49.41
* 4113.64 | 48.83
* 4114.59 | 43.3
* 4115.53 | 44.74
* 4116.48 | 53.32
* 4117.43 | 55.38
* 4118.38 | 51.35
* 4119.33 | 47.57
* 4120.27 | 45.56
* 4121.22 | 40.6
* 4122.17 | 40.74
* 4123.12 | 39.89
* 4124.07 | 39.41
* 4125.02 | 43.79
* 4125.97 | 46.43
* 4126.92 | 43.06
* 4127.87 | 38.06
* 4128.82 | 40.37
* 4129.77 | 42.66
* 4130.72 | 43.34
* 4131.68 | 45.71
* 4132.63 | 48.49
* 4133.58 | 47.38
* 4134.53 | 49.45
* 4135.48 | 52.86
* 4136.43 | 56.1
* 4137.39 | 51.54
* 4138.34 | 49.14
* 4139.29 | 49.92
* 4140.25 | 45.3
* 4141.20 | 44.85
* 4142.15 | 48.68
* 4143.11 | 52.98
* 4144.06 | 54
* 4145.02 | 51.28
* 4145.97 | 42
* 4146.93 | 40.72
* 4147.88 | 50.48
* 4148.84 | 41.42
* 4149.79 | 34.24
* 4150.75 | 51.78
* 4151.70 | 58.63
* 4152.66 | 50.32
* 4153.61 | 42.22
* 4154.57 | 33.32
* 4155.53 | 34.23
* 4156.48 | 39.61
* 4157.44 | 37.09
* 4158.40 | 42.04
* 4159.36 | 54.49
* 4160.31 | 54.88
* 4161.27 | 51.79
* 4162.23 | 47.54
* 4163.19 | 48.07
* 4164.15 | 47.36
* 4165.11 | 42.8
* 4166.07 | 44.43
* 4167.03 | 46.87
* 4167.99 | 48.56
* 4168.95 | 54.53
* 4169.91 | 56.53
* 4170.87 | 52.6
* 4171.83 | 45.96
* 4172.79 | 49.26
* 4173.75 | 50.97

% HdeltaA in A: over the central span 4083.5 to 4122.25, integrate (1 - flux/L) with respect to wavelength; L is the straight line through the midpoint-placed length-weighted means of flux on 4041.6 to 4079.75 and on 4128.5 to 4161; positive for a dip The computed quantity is 2.2 A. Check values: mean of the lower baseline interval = 50.6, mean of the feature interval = 45.9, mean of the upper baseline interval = 46.6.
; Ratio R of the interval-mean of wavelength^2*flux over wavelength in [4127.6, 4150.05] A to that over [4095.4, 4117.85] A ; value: 1.08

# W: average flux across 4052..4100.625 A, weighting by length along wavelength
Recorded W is 48.7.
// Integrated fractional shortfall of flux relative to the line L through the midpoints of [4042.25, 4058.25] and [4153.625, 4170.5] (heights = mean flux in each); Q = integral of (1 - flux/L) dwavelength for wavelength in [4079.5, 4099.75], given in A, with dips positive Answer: 0.8 A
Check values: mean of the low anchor 50.6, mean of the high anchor 46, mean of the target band 47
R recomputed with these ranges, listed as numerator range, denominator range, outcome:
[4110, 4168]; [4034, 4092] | 0.94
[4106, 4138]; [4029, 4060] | 0.96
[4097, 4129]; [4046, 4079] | 0.89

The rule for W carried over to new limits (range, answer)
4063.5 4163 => 47.2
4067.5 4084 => 52.2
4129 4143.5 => 48.4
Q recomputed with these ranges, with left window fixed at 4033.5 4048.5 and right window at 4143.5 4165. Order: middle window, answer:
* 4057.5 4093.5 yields -1.0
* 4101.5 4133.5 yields 1.6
